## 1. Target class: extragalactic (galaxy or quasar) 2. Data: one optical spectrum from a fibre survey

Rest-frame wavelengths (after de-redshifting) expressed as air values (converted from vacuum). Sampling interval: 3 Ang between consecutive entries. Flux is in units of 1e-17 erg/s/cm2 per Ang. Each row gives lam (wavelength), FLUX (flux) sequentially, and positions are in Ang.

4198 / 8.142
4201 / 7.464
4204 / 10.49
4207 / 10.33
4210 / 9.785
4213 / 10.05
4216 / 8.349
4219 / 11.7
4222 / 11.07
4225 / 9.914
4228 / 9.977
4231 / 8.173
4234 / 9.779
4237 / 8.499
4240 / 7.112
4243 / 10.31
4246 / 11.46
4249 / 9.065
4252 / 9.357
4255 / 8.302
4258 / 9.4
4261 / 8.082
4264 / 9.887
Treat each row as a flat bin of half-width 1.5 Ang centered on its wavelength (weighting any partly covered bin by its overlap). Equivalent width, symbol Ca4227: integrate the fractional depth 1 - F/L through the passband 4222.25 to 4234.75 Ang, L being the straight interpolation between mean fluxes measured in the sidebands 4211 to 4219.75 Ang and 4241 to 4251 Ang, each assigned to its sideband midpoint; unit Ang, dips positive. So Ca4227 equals 0.4 Ang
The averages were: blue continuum 9.88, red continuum 10.1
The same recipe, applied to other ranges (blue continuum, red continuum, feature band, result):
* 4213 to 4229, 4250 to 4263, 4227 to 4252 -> 0.48 Ang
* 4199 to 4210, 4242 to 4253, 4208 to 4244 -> 0.64 Ang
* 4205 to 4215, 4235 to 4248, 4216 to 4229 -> -0.92 Ang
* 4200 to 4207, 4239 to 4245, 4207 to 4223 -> -1.54 Ang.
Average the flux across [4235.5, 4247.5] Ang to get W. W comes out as 9.35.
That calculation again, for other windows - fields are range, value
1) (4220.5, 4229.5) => 10.3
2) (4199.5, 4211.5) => 9.52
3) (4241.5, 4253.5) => 10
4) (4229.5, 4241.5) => 8.39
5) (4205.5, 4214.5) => 10.1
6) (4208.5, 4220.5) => 9.97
